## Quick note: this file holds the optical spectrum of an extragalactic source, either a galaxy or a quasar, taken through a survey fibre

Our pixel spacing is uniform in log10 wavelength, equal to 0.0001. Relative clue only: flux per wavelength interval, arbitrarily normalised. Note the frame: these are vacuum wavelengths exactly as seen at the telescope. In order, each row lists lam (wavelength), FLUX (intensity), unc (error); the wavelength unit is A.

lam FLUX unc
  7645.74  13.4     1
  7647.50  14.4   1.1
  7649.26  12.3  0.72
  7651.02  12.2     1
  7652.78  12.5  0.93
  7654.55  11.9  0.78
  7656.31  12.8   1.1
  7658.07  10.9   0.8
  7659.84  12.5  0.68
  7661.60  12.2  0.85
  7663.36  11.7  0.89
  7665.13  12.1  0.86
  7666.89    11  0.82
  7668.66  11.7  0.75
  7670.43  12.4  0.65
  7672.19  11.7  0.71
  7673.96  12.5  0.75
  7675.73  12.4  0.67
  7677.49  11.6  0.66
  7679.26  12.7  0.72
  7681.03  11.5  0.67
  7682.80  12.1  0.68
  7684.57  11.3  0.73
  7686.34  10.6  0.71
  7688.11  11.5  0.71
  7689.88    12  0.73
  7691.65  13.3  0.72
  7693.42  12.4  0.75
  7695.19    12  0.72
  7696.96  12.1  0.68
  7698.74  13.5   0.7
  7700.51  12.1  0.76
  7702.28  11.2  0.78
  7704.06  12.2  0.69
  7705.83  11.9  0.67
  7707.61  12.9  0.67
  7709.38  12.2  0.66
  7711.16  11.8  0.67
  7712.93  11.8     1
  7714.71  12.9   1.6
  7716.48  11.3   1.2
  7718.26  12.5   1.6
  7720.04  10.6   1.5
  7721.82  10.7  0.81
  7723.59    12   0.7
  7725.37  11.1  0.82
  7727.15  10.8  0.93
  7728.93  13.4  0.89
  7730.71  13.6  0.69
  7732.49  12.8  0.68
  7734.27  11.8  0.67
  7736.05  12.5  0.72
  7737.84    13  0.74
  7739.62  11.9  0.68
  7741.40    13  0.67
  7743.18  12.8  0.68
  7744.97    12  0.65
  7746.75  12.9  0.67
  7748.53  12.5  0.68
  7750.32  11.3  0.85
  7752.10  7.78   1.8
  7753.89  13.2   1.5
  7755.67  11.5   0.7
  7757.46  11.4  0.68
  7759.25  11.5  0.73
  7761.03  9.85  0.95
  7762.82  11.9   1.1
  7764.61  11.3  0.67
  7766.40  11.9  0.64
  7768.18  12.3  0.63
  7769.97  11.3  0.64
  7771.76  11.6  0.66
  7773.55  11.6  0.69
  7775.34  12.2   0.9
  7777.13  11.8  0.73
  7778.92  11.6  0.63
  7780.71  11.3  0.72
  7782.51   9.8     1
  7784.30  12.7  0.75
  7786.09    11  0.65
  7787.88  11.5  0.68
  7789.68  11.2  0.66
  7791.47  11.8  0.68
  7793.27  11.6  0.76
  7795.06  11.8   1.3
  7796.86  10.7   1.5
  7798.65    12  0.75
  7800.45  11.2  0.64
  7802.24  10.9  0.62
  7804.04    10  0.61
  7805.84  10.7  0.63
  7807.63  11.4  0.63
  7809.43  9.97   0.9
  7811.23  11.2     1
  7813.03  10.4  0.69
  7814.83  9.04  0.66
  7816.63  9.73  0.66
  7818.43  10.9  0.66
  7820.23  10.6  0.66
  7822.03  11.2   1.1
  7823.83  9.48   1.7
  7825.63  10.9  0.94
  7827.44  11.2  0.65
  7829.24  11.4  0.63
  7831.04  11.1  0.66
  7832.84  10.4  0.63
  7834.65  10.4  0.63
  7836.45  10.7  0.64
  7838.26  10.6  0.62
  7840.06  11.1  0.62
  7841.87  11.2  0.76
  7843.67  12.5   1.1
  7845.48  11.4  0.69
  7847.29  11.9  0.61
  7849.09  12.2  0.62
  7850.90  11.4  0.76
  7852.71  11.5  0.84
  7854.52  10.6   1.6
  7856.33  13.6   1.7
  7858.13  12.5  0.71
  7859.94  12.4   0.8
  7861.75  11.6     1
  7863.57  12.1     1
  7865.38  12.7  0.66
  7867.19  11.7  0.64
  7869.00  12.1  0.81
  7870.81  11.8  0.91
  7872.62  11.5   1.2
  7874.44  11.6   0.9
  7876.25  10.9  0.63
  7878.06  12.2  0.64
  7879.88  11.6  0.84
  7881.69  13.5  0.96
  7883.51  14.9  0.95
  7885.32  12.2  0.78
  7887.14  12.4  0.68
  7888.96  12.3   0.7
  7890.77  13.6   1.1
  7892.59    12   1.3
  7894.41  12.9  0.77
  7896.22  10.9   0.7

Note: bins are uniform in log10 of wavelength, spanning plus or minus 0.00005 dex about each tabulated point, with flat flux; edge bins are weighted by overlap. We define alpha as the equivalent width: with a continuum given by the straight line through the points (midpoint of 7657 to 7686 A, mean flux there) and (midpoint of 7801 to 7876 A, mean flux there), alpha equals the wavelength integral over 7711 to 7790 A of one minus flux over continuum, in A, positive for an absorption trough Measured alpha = -1.4 A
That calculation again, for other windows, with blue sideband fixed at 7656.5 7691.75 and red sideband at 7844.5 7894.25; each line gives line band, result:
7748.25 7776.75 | 1.4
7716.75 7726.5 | 0.5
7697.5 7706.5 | -0.2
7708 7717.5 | -0.1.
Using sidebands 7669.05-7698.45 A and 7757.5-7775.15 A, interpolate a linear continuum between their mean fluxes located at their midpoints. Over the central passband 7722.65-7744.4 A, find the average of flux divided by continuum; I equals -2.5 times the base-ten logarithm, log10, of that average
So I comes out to -0.061 mag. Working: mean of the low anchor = 12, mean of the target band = 12.4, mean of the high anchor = 11.5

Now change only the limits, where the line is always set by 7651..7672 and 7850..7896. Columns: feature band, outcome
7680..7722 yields 0.006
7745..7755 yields 0.045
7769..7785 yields 0.052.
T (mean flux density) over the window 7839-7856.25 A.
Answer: 11.6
